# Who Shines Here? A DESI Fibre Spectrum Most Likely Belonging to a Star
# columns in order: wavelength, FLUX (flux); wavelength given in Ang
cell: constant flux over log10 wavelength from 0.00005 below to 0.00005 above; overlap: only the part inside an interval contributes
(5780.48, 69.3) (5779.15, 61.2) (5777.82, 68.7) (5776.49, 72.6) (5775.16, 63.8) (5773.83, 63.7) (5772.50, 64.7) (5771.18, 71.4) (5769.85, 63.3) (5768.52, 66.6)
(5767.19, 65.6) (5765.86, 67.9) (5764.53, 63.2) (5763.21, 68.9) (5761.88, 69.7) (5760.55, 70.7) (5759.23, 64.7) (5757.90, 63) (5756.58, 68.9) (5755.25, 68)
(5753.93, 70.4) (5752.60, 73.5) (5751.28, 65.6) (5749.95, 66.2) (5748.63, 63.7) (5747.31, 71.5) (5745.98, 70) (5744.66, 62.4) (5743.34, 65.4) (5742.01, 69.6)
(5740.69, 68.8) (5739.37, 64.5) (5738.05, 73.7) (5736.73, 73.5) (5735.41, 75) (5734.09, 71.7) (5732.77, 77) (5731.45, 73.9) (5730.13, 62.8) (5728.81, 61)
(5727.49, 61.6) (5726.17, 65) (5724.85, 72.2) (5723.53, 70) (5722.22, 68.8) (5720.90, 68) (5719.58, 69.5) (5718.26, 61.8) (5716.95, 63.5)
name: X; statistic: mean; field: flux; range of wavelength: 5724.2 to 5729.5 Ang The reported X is 64.9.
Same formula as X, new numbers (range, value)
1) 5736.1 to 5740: 70.6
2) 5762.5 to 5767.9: 66.4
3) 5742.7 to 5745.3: 64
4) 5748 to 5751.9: 65.1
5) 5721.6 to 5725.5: 70.4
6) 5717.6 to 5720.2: 65.7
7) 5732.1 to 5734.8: 74.4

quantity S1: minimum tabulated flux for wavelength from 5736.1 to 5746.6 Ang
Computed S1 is 62.4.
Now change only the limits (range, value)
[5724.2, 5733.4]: 61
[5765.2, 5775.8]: 63.3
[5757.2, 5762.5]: 63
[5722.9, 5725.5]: 70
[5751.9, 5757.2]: 68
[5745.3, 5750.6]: 63.7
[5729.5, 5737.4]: 62.8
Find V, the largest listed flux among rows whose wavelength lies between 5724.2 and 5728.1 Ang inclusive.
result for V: 72.2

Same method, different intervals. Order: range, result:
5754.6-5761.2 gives 70.7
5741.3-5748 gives 71.5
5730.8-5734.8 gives 77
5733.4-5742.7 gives 75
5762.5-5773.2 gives 71.4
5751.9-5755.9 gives 73.5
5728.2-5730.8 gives 62.8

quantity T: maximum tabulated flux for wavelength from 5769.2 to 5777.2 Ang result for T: 72.6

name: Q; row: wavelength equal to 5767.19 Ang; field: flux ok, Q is 65.6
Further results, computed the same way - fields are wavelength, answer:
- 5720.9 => 68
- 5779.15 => 61.2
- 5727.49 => 61.6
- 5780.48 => 69.3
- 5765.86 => 67.9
